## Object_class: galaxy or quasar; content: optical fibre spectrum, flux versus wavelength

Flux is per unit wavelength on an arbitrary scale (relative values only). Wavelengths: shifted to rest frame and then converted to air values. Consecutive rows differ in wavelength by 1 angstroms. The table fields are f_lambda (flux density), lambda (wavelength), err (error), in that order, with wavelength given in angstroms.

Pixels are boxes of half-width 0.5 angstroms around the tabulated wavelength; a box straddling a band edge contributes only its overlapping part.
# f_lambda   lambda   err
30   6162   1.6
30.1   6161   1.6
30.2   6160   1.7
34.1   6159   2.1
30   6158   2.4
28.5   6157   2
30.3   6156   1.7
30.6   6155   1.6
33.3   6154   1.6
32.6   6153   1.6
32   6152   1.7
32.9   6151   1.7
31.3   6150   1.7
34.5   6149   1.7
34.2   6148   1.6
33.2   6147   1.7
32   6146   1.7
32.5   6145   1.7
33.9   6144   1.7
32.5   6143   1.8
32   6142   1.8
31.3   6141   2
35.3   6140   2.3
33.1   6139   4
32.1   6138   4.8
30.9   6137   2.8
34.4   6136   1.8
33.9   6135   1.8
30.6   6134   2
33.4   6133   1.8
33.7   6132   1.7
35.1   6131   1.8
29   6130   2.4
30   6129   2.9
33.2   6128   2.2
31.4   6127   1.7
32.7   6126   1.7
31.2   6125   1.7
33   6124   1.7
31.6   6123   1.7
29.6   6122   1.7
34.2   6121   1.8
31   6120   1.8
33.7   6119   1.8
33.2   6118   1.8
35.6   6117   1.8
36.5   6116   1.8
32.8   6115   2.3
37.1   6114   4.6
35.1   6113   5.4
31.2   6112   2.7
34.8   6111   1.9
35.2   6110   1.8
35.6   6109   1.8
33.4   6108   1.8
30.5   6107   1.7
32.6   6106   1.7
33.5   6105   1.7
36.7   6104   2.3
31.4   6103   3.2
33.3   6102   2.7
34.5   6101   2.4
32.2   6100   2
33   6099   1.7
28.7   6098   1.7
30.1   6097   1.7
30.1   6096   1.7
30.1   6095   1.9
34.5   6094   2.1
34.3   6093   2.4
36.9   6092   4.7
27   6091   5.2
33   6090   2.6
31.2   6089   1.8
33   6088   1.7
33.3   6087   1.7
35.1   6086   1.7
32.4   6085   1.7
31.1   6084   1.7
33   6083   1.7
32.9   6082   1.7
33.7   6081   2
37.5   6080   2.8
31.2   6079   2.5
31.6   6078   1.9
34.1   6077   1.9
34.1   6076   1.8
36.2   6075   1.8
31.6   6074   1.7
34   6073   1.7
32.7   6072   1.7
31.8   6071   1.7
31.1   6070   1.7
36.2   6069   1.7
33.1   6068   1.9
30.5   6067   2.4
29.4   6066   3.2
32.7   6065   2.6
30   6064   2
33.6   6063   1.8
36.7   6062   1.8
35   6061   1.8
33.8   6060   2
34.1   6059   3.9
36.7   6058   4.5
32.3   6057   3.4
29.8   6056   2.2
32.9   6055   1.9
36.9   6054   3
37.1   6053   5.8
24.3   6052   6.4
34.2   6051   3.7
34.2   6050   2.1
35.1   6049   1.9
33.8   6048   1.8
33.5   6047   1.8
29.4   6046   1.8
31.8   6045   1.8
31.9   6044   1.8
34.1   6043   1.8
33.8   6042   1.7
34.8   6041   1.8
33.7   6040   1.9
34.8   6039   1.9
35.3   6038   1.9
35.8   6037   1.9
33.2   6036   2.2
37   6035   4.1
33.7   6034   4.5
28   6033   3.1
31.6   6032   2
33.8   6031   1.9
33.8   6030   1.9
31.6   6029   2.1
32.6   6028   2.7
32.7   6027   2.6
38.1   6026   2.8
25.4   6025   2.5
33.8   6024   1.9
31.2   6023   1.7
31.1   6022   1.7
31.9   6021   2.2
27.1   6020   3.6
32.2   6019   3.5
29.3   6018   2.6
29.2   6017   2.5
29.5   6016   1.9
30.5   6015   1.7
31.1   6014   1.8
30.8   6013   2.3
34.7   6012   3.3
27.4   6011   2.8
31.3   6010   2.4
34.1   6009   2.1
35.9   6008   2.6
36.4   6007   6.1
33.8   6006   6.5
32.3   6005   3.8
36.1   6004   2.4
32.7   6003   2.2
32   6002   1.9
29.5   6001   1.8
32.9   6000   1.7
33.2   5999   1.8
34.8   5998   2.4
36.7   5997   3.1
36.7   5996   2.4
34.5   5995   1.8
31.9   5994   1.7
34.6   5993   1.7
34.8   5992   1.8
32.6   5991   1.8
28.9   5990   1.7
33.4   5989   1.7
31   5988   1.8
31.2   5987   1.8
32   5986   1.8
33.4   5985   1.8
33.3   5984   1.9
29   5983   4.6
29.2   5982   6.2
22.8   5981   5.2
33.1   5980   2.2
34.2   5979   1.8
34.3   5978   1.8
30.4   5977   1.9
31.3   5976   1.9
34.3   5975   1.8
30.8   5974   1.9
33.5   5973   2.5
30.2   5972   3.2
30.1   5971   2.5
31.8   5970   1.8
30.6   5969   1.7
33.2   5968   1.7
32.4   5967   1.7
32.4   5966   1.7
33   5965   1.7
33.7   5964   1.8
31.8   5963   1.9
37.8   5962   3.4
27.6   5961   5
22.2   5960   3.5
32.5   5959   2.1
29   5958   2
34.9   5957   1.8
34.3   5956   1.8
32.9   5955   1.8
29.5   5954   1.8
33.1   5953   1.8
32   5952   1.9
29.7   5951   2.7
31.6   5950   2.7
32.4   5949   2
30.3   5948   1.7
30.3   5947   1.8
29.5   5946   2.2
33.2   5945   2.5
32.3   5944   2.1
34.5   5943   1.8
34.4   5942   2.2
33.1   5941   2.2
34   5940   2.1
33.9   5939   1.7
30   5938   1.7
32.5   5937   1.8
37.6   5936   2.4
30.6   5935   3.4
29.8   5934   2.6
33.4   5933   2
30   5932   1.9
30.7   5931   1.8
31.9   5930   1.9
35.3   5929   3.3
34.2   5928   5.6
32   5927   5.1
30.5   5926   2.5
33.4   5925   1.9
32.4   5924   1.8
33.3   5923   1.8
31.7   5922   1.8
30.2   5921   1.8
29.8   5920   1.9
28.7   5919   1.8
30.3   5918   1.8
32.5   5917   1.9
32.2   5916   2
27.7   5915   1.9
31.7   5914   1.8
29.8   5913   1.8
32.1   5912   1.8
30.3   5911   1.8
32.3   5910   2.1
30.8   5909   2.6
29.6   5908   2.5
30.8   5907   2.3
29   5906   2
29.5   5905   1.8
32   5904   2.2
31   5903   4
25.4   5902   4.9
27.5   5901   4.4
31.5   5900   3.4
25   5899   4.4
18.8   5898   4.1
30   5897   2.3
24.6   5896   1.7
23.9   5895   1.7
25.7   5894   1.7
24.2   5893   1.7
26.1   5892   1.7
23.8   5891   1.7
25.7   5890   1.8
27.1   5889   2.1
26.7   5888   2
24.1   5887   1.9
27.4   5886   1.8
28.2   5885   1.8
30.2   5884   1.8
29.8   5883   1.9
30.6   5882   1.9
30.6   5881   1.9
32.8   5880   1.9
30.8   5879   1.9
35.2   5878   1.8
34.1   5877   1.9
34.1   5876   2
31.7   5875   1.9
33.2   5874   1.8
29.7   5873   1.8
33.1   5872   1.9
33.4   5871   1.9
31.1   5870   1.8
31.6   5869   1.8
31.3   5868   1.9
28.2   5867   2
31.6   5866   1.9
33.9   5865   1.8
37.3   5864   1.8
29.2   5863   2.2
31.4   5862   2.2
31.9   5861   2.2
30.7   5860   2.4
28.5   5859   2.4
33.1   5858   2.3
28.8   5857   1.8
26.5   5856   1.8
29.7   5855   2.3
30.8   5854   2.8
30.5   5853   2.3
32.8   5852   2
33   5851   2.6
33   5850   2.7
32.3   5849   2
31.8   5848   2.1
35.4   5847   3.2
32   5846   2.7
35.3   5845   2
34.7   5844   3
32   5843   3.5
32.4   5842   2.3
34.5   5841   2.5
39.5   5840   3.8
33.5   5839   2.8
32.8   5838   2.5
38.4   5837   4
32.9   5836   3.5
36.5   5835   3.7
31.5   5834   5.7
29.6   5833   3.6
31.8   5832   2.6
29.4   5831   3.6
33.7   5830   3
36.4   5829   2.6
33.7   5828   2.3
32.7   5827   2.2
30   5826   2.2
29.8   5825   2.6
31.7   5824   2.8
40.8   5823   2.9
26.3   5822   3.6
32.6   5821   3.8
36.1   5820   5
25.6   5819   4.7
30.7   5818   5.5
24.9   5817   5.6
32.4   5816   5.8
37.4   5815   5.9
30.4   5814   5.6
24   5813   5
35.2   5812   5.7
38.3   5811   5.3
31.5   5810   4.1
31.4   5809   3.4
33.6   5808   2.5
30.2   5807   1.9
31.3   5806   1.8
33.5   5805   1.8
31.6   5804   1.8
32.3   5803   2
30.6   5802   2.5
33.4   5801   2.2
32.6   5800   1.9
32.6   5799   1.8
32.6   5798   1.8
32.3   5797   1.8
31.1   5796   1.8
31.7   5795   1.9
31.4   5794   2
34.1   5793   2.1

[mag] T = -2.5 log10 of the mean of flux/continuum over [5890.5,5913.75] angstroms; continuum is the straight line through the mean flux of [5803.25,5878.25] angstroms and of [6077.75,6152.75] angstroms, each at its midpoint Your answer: 0.16 mag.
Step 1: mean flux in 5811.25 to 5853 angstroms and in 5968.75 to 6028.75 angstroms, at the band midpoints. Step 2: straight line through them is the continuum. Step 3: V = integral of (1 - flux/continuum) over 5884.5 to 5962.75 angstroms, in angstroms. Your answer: 5.0 angstroms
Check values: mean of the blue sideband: 32.7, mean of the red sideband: 32.1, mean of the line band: 30.3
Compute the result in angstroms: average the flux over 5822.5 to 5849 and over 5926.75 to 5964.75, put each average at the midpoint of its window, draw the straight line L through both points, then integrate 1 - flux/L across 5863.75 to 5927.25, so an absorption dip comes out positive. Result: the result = 5.6 angstroms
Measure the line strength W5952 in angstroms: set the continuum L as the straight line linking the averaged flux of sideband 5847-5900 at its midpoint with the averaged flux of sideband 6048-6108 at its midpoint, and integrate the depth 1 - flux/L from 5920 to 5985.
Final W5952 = -1.72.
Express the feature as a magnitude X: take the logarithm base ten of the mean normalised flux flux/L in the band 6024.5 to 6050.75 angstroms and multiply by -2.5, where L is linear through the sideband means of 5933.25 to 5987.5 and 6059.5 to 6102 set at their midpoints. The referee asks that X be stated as -0.03 mag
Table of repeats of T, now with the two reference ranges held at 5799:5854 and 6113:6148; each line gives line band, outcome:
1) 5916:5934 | 0.03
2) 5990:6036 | 0.01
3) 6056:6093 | -0.01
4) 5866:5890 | 0.07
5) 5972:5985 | 0.05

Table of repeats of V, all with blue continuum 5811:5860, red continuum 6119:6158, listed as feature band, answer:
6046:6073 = -0.7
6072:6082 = -0.4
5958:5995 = 0.7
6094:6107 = 0.0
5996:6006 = -0.4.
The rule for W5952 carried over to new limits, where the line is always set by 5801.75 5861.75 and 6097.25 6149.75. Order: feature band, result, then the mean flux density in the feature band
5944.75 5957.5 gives 0.3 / 31.8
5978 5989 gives 0.5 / 31.2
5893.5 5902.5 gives 1.8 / 25.8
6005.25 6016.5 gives 0.1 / 32.3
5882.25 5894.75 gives 2.2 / 26.6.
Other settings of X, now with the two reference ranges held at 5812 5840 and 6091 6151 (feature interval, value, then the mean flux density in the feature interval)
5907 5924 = 0.05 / 30.9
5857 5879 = 0.01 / 32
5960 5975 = 0.03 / 31.8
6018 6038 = 0.01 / 32.3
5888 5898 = 0.26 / 25.4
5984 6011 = -0.02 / 33.2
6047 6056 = -0.02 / 33.3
